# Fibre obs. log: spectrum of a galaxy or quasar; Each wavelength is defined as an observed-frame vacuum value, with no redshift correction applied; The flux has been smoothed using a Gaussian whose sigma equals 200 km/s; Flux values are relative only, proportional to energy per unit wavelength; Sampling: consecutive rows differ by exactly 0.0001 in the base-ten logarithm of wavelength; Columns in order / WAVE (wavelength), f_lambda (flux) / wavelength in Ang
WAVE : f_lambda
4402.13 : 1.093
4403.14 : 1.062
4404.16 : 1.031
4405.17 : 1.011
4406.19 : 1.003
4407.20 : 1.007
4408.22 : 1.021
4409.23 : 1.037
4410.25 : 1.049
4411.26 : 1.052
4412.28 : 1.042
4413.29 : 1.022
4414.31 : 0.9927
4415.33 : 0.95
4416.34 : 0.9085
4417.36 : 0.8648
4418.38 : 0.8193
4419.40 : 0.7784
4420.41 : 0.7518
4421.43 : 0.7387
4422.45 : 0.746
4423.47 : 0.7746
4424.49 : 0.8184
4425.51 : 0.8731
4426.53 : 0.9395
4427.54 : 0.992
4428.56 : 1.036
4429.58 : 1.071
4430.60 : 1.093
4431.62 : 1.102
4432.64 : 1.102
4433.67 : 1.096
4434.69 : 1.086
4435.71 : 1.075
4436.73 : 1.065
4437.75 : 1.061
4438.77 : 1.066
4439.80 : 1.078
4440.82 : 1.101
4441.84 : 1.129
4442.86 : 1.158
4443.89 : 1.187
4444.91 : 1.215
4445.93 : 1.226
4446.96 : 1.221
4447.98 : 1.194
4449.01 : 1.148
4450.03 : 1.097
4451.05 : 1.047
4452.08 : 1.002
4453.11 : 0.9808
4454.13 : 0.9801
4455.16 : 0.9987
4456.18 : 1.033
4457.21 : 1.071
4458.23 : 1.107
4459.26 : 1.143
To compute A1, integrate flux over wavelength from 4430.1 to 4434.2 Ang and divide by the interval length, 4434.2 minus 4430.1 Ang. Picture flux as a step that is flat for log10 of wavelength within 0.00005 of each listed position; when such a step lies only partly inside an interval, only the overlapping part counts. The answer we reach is 1.1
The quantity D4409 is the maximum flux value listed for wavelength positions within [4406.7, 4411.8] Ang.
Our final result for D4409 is 1.052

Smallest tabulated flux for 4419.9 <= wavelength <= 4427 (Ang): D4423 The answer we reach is 0.7387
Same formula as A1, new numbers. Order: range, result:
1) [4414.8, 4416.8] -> 0.932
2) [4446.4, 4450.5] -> 1.17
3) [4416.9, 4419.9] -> 0.819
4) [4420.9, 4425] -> 0.768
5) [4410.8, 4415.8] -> 1.01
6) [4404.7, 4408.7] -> 1.01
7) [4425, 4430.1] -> 0.984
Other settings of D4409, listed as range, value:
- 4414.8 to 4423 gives 0.95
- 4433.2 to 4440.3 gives 1.096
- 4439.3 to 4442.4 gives 1.129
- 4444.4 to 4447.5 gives 1.226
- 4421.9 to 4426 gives 0.8731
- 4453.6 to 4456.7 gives 1.033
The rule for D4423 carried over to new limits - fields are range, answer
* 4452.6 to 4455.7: 0.9801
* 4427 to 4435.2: 0.992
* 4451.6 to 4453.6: 0.9808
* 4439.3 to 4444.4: 1.078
